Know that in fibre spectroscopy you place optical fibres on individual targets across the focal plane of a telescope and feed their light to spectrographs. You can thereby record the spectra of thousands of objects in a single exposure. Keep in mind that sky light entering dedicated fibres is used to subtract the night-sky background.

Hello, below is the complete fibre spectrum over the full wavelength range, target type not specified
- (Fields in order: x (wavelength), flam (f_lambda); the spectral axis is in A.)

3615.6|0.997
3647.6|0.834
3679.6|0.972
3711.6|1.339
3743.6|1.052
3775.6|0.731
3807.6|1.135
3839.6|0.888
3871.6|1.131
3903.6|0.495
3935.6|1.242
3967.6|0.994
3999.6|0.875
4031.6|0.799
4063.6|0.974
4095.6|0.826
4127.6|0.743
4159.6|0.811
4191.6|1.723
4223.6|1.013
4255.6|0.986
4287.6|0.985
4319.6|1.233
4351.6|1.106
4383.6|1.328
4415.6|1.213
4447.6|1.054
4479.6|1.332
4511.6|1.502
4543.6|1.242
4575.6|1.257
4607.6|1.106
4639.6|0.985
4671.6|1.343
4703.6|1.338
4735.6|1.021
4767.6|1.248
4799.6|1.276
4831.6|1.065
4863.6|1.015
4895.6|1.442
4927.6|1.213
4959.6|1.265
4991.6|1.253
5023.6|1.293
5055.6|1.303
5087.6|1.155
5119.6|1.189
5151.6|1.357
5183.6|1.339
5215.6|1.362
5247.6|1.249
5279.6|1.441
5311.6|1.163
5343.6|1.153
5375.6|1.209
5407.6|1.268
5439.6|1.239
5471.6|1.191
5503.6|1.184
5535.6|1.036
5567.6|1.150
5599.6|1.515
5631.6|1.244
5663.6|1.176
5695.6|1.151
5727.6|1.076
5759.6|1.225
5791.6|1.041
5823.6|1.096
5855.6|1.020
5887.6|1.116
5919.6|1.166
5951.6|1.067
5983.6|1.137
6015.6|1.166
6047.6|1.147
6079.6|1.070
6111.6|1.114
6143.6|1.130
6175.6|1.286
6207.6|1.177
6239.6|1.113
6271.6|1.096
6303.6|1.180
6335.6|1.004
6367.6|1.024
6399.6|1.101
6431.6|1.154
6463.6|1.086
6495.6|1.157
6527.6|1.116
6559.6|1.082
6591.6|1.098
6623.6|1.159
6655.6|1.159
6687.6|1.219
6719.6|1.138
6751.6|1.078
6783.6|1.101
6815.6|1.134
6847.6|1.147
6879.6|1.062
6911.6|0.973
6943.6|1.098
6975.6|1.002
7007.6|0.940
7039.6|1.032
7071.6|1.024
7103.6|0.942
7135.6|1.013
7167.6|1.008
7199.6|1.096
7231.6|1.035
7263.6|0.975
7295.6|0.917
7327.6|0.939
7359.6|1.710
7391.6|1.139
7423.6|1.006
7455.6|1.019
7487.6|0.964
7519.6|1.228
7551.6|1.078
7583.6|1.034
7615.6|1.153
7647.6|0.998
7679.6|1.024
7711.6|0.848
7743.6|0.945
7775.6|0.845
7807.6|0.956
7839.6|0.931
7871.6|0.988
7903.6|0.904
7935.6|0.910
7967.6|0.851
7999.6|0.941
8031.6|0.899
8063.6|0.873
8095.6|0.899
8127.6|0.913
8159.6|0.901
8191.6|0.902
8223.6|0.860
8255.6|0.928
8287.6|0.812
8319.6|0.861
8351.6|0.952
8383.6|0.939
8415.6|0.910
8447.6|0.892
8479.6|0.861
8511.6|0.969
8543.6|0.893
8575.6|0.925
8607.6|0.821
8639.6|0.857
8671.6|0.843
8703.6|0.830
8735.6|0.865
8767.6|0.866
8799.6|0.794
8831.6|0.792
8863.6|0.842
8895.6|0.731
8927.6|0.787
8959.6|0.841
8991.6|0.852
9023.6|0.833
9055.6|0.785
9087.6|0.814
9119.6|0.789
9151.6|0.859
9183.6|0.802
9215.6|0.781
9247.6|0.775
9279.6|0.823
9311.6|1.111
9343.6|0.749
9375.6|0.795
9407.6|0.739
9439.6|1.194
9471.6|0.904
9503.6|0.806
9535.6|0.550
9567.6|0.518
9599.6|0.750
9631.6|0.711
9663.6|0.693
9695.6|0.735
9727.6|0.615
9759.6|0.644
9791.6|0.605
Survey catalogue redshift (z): 0.121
